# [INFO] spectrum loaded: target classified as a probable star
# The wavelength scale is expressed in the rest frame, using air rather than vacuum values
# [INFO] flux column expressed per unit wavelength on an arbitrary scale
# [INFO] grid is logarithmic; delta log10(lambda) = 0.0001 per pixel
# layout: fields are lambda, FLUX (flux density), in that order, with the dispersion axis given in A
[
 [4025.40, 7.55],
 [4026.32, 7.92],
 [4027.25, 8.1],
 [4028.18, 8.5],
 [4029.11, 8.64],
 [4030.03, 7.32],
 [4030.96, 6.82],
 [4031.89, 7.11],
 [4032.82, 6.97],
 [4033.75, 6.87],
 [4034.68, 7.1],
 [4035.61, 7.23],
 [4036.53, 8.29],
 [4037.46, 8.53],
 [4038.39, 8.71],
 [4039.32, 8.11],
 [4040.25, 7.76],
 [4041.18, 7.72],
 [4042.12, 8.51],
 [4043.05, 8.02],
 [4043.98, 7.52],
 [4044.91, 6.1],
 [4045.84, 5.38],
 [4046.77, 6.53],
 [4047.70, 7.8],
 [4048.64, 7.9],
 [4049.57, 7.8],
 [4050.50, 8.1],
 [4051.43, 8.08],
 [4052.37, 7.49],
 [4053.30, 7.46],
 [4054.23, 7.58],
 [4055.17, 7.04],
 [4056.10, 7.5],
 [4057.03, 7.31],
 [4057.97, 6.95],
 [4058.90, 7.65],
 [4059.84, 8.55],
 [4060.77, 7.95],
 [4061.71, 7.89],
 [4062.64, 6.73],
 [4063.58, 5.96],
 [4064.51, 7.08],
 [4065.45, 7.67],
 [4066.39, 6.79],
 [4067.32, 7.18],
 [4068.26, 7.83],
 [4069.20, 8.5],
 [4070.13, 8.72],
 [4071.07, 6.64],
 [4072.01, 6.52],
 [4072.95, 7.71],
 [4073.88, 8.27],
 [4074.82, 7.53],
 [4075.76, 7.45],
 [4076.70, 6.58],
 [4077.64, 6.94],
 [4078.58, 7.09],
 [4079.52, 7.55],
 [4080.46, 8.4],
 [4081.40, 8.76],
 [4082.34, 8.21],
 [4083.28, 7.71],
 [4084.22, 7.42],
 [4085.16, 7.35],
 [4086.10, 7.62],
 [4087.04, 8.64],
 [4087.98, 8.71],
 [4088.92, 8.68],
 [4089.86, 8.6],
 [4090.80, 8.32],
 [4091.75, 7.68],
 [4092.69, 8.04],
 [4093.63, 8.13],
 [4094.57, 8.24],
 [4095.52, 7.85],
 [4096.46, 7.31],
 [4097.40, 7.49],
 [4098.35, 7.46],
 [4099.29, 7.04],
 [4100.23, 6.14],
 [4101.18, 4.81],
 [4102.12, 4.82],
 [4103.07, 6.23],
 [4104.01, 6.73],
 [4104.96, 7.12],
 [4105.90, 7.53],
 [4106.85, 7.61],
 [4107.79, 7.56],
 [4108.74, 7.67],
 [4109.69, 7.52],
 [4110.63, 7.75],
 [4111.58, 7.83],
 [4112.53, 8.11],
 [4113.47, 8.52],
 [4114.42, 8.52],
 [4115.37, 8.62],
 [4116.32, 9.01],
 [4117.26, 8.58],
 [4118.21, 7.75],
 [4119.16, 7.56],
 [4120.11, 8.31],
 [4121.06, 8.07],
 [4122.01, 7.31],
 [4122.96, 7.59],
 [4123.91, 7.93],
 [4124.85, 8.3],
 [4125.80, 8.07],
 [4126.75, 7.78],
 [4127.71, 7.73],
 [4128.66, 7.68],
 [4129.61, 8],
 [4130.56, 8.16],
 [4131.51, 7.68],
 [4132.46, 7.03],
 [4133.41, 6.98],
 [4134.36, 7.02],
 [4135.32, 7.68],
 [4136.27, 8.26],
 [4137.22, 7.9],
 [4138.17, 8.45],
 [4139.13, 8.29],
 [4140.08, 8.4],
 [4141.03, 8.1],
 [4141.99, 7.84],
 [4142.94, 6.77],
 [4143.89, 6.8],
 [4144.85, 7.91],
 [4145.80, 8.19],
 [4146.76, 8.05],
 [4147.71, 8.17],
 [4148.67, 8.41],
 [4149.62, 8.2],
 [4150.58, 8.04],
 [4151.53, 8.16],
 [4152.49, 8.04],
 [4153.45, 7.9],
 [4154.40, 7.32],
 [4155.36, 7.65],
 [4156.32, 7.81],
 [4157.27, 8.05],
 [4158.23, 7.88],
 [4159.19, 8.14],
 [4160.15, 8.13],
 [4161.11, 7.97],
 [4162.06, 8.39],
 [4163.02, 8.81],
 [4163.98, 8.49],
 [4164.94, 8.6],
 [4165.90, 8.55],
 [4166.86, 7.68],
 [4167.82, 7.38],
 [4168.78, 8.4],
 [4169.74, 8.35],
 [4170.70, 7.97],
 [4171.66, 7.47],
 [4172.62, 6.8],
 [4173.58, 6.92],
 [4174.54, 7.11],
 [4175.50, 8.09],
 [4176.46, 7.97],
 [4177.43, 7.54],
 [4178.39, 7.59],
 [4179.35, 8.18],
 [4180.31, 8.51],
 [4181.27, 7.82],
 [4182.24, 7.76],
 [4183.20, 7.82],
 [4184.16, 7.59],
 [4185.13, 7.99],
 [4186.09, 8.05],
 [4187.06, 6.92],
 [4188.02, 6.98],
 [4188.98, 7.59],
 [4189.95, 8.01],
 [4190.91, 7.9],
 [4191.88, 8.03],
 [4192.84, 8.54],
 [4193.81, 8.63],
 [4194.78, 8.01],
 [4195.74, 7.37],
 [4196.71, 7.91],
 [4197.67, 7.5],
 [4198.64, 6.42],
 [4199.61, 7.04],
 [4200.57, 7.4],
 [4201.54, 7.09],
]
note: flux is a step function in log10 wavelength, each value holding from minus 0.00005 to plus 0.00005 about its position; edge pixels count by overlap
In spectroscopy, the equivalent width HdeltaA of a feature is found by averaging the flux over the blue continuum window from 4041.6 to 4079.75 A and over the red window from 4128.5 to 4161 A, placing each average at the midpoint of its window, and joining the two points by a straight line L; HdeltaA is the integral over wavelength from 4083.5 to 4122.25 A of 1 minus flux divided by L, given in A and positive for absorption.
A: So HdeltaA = -0.17 A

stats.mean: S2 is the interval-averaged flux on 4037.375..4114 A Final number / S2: 7.54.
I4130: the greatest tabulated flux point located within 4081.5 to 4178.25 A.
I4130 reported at 9.01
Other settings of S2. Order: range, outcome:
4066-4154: 7.72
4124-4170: 7.95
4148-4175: 7.95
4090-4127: 7.62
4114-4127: 8.11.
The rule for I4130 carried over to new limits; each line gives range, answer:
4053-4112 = 8.76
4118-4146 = 8.45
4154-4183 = 8.81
